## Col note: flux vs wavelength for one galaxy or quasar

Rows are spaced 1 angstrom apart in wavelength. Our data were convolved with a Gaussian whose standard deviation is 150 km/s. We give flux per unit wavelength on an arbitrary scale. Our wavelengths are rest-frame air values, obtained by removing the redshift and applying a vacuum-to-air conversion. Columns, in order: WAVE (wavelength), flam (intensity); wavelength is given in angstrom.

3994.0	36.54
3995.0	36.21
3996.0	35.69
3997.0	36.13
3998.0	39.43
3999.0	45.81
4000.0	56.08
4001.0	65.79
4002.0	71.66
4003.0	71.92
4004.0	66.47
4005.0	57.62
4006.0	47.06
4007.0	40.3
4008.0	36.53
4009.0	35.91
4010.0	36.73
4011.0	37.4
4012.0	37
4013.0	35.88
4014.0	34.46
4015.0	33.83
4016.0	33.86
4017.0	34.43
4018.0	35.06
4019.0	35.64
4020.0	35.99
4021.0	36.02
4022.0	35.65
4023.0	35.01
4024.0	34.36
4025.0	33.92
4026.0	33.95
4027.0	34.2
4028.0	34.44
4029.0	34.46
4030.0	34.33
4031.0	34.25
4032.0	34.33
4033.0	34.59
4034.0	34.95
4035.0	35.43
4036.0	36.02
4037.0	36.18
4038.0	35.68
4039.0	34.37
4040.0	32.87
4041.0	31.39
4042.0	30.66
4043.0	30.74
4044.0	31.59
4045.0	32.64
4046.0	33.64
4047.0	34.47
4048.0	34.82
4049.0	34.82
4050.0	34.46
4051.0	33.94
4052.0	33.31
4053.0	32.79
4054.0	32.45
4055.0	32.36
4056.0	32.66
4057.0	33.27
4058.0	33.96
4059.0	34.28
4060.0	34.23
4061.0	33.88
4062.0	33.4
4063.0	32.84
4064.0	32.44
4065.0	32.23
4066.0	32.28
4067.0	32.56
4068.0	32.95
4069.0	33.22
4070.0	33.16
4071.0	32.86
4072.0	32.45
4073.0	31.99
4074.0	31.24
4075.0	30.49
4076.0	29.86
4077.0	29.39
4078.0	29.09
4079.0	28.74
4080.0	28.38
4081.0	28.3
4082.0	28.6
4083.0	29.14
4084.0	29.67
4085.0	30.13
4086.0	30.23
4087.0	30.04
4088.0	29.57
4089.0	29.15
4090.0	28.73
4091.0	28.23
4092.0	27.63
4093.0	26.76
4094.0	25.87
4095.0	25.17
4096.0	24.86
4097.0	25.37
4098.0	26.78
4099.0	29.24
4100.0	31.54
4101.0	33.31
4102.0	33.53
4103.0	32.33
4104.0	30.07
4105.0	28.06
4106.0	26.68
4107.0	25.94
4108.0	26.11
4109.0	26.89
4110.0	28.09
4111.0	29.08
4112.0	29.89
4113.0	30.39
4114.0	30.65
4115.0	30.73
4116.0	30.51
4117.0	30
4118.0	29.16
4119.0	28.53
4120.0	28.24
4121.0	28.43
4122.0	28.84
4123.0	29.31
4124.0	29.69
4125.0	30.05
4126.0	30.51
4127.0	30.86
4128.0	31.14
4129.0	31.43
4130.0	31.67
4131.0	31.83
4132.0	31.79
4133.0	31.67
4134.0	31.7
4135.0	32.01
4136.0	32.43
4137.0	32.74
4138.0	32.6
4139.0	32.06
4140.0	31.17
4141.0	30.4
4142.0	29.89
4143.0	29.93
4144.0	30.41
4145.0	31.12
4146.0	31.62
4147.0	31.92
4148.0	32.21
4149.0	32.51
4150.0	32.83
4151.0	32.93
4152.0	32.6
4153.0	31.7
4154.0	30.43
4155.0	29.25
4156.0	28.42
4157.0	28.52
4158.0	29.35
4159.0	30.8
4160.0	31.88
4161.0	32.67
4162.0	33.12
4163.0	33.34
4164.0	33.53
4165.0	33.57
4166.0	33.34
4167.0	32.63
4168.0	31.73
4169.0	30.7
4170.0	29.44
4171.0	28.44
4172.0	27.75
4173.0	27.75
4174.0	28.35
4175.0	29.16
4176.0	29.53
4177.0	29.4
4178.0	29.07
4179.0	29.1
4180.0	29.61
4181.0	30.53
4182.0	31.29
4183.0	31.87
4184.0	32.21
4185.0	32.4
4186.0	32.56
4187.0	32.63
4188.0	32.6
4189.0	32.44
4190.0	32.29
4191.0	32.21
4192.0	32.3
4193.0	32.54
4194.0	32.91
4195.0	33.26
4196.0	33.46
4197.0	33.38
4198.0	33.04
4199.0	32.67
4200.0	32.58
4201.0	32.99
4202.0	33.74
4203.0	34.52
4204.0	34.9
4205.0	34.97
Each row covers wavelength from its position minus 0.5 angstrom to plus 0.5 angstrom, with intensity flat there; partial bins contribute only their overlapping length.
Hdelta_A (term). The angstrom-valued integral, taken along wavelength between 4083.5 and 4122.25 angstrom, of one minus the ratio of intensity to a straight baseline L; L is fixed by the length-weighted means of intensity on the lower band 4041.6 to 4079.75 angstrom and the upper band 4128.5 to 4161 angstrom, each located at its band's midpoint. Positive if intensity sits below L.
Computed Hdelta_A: 3.7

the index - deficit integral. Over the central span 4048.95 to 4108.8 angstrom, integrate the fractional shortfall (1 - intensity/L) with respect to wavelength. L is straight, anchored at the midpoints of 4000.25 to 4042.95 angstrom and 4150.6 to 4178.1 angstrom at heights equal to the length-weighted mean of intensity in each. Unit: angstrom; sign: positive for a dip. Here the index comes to 8.7 angstrom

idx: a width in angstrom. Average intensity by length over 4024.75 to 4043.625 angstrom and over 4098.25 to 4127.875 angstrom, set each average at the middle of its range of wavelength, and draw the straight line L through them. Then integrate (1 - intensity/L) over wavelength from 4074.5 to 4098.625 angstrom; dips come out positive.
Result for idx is 2.1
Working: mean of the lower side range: 34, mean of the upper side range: 29.5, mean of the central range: 28.3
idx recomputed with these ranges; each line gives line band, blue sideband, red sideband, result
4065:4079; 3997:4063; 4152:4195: 1.6 angstrom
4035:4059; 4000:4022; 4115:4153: 4.0 angstrom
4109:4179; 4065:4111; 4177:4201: 0.4 angstrom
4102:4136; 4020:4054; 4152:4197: 2.6 angstrom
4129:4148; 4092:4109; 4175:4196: -1.2 angstrom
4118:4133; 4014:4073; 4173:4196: 1.0 angstrom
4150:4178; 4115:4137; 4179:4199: 0.7 angstrom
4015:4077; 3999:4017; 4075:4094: 6.5 angstrom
